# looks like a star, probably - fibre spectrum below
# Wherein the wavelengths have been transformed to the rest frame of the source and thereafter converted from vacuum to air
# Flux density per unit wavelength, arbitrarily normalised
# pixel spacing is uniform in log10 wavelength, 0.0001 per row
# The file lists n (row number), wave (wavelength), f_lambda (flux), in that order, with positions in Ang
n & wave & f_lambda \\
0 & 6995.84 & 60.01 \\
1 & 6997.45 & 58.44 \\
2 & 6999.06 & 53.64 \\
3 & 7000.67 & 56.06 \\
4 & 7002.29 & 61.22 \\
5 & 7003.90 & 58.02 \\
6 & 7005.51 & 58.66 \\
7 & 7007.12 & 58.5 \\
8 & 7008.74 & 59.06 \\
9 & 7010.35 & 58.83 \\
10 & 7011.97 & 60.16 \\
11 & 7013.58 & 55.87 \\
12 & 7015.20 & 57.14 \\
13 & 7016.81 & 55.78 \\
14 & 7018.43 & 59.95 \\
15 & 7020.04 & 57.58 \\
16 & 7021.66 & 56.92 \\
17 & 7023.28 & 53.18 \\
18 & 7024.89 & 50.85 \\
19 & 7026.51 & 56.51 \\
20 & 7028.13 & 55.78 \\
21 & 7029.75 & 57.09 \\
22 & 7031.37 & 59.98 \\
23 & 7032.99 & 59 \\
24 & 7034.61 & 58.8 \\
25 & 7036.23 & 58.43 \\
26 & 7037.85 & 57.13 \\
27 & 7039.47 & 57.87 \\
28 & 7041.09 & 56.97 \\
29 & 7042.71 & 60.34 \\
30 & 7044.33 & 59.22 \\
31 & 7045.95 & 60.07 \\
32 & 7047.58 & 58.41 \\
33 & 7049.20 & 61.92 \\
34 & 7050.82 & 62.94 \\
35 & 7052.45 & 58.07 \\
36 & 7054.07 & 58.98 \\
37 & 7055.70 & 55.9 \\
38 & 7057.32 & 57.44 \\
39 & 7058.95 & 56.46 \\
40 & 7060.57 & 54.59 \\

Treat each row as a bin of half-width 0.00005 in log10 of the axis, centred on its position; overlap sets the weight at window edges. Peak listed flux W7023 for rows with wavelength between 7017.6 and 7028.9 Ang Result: 59.95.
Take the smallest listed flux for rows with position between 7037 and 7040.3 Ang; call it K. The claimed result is 57.13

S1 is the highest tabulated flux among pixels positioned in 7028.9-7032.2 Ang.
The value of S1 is 59.98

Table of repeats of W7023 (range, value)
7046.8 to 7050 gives 61.92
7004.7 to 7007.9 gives 58.66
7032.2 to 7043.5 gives 60.34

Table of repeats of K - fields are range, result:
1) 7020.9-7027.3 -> 50.85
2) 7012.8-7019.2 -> 55.78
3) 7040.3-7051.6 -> 56.97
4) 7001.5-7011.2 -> 58.02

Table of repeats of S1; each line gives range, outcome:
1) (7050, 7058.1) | 62.94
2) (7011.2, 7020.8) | 60.16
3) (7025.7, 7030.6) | 57.09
